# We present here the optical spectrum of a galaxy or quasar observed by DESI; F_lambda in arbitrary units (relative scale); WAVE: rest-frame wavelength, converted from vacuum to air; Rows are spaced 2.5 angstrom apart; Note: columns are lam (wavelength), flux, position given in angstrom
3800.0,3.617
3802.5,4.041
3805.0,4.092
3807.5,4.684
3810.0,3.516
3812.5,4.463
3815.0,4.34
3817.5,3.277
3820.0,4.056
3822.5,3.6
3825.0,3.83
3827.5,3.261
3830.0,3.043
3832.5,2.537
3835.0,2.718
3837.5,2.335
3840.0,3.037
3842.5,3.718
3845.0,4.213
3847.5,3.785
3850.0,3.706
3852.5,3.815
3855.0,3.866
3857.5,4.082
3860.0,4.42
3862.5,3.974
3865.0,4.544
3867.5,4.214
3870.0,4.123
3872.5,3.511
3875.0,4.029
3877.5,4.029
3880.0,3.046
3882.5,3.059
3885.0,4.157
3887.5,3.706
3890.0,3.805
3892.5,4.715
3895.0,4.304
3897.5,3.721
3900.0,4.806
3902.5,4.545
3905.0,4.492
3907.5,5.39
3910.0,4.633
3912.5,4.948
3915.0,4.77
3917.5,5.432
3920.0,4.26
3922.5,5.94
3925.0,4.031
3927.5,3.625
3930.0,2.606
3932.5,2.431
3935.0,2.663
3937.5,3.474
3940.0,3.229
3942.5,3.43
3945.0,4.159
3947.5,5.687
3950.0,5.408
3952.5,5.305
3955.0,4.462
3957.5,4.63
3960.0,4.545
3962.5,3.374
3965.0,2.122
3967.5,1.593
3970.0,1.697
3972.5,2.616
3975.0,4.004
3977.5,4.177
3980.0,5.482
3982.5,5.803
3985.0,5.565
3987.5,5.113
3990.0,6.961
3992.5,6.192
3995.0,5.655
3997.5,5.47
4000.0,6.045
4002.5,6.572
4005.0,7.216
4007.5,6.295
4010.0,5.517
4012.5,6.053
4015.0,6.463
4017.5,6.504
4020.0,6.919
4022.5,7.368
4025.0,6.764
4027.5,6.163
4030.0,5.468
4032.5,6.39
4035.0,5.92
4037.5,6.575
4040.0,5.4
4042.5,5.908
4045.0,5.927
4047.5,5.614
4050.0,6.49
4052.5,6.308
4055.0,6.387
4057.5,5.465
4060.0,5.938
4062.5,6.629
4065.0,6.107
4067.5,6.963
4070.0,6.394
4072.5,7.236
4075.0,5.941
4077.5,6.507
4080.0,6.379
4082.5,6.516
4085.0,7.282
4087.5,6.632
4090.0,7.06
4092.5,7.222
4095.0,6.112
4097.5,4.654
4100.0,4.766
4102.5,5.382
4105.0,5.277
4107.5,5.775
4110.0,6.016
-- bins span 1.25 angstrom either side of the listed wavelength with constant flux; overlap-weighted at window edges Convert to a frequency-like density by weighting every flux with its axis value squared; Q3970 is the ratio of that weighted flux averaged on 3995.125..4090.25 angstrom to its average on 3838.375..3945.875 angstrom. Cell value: 1.70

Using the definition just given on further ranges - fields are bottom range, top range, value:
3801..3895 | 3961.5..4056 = 1.59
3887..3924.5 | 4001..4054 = 1.44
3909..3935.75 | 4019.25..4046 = 1.59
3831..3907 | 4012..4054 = 1.76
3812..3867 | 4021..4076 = 1.90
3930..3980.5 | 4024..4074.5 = 1.77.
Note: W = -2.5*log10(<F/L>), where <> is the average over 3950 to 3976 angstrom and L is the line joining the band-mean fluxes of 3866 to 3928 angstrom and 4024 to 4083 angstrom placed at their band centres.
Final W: 0.40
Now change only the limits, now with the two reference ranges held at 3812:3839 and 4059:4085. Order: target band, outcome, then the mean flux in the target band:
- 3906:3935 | 0.064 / 4.3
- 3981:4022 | -0.102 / 6.16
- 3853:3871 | -0.088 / 4.16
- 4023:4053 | -0.006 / 6.1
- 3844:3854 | -0.058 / 3.87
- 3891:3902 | -0.027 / 4.38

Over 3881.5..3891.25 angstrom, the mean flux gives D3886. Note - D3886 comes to 3.7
